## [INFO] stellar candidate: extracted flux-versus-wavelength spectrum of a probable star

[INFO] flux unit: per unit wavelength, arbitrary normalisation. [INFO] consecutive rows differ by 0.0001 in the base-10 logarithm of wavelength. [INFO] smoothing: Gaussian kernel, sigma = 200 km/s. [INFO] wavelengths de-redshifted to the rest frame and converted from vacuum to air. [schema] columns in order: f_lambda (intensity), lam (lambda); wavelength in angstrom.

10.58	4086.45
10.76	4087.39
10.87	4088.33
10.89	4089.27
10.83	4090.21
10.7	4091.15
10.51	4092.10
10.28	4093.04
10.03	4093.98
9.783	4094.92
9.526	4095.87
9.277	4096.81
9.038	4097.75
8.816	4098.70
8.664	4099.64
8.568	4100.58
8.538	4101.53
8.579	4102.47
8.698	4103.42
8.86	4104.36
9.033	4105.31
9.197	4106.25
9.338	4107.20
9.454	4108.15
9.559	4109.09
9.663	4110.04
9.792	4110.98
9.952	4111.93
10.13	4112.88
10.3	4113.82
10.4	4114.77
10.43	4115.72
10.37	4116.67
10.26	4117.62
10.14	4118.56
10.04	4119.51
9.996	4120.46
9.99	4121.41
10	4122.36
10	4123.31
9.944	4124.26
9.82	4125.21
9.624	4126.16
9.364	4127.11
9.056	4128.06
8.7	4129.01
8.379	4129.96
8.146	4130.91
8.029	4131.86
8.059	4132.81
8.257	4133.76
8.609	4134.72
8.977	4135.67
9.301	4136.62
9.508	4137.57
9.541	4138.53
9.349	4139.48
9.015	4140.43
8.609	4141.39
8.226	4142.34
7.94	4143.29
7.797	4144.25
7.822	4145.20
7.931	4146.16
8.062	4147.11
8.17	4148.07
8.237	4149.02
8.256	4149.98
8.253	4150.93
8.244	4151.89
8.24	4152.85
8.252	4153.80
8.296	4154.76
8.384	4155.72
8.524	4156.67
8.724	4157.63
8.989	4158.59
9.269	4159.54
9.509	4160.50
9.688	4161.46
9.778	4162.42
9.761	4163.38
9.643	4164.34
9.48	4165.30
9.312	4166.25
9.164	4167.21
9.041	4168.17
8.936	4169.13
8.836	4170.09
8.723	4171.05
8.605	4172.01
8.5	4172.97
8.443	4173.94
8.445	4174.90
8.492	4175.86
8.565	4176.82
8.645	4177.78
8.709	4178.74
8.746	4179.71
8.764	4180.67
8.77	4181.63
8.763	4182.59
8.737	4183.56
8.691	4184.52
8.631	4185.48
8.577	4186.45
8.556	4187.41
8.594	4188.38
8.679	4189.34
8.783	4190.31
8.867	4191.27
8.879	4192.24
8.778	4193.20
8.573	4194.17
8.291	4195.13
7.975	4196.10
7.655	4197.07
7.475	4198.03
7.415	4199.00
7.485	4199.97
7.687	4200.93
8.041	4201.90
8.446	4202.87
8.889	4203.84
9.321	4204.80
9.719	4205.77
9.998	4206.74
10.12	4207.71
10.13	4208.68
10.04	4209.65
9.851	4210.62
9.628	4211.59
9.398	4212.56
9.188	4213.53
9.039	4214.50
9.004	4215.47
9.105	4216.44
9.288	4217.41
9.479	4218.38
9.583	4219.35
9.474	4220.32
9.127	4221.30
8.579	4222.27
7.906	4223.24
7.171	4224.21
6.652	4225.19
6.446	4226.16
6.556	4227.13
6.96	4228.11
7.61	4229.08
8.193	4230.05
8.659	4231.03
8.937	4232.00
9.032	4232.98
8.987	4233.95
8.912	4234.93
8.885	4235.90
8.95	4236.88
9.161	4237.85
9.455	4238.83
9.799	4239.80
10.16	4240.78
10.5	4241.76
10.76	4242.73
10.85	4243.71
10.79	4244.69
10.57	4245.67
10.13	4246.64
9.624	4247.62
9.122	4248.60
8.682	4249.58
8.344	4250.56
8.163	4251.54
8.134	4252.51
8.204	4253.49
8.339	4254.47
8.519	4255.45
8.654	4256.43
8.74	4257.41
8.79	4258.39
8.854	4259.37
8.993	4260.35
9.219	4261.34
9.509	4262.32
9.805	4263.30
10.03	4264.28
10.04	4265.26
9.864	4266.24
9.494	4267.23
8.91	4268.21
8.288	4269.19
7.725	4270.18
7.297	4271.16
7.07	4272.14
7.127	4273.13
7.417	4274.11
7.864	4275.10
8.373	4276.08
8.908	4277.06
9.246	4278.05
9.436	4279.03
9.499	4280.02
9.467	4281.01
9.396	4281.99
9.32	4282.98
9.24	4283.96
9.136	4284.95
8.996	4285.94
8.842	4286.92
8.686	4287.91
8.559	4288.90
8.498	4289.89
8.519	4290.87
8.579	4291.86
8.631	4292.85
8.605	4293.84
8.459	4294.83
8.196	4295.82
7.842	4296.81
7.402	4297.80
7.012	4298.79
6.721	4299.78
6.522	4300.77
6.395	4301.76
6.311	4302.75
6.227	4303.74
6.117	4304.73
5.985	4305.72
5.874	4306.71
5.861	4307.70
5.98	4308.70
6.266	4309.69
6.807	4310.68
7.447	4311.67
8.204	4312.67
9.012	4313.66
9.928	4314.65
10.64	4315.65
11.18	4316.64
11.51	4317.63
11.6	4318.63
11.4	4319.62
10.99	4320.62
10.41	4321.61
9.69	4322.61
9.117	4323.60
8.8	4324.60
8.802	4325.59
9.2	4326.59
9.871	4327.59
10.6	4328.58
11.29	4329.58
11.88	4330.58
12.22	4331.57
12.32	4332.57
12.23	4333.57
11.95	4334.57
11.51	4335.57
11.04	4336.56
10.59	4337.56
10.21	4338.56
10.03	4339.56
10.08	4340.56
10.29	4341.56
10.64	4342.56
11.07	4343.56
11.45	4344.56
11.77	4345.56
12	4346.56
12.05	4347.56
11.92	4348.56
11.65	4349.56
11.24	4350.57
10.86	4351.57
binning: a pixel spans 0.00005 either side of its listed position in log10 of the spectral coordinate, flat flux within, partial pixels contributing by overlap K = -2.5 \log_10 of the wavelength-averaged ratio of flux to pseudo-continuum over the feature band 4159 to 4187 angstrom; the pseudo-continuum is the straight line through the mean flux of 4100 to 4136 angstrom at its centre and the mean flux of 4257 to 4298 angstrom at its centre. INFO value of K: 0.026 mag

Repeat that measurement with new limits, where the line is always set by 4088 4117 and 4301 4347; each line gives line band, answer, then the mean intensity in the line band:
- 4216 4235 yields 0.160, 8.32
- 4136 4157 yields 0.144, 8.46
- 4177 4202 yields 0.148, 8.42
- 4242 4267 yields 0.035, 9.32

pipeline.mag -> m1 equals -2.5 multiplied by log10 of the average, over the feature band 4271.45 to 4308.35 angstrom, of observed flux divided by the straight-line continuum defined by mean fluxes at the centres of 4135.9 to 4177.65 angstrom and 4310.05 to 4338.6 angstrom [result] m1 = 0.25 mag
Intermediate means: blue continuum 8.74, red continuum 10.3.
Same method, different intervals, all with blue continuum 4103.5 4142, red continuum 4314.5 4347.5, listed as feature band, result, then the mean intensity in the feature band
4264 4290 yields 0.192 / 8.76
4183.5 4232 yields 0.162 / 8.6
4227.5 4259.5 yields 0.131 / 9.07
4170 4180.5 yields 0.138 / 8.6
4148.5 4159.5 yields 0.143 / 8.44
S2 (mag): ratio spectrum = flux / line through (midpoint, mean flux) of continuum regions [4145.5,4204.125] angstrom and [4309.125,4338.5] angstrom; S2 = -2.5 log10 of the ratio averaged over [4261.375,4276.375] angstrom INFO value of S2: 0.12 mag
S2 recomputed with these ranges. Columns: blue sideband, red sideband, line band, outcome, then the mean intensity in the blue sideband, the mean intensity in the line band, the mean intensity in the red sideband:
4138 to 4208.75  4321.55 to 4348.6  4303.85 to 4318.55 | 0.299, 8.67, 7.98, 10.8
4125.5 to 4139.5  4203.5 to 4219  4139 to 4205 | 0.073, 8.86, 8.59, 9.52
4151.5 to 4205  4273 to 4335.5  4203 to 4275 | -0.023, 8.66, 8.95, 8.87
